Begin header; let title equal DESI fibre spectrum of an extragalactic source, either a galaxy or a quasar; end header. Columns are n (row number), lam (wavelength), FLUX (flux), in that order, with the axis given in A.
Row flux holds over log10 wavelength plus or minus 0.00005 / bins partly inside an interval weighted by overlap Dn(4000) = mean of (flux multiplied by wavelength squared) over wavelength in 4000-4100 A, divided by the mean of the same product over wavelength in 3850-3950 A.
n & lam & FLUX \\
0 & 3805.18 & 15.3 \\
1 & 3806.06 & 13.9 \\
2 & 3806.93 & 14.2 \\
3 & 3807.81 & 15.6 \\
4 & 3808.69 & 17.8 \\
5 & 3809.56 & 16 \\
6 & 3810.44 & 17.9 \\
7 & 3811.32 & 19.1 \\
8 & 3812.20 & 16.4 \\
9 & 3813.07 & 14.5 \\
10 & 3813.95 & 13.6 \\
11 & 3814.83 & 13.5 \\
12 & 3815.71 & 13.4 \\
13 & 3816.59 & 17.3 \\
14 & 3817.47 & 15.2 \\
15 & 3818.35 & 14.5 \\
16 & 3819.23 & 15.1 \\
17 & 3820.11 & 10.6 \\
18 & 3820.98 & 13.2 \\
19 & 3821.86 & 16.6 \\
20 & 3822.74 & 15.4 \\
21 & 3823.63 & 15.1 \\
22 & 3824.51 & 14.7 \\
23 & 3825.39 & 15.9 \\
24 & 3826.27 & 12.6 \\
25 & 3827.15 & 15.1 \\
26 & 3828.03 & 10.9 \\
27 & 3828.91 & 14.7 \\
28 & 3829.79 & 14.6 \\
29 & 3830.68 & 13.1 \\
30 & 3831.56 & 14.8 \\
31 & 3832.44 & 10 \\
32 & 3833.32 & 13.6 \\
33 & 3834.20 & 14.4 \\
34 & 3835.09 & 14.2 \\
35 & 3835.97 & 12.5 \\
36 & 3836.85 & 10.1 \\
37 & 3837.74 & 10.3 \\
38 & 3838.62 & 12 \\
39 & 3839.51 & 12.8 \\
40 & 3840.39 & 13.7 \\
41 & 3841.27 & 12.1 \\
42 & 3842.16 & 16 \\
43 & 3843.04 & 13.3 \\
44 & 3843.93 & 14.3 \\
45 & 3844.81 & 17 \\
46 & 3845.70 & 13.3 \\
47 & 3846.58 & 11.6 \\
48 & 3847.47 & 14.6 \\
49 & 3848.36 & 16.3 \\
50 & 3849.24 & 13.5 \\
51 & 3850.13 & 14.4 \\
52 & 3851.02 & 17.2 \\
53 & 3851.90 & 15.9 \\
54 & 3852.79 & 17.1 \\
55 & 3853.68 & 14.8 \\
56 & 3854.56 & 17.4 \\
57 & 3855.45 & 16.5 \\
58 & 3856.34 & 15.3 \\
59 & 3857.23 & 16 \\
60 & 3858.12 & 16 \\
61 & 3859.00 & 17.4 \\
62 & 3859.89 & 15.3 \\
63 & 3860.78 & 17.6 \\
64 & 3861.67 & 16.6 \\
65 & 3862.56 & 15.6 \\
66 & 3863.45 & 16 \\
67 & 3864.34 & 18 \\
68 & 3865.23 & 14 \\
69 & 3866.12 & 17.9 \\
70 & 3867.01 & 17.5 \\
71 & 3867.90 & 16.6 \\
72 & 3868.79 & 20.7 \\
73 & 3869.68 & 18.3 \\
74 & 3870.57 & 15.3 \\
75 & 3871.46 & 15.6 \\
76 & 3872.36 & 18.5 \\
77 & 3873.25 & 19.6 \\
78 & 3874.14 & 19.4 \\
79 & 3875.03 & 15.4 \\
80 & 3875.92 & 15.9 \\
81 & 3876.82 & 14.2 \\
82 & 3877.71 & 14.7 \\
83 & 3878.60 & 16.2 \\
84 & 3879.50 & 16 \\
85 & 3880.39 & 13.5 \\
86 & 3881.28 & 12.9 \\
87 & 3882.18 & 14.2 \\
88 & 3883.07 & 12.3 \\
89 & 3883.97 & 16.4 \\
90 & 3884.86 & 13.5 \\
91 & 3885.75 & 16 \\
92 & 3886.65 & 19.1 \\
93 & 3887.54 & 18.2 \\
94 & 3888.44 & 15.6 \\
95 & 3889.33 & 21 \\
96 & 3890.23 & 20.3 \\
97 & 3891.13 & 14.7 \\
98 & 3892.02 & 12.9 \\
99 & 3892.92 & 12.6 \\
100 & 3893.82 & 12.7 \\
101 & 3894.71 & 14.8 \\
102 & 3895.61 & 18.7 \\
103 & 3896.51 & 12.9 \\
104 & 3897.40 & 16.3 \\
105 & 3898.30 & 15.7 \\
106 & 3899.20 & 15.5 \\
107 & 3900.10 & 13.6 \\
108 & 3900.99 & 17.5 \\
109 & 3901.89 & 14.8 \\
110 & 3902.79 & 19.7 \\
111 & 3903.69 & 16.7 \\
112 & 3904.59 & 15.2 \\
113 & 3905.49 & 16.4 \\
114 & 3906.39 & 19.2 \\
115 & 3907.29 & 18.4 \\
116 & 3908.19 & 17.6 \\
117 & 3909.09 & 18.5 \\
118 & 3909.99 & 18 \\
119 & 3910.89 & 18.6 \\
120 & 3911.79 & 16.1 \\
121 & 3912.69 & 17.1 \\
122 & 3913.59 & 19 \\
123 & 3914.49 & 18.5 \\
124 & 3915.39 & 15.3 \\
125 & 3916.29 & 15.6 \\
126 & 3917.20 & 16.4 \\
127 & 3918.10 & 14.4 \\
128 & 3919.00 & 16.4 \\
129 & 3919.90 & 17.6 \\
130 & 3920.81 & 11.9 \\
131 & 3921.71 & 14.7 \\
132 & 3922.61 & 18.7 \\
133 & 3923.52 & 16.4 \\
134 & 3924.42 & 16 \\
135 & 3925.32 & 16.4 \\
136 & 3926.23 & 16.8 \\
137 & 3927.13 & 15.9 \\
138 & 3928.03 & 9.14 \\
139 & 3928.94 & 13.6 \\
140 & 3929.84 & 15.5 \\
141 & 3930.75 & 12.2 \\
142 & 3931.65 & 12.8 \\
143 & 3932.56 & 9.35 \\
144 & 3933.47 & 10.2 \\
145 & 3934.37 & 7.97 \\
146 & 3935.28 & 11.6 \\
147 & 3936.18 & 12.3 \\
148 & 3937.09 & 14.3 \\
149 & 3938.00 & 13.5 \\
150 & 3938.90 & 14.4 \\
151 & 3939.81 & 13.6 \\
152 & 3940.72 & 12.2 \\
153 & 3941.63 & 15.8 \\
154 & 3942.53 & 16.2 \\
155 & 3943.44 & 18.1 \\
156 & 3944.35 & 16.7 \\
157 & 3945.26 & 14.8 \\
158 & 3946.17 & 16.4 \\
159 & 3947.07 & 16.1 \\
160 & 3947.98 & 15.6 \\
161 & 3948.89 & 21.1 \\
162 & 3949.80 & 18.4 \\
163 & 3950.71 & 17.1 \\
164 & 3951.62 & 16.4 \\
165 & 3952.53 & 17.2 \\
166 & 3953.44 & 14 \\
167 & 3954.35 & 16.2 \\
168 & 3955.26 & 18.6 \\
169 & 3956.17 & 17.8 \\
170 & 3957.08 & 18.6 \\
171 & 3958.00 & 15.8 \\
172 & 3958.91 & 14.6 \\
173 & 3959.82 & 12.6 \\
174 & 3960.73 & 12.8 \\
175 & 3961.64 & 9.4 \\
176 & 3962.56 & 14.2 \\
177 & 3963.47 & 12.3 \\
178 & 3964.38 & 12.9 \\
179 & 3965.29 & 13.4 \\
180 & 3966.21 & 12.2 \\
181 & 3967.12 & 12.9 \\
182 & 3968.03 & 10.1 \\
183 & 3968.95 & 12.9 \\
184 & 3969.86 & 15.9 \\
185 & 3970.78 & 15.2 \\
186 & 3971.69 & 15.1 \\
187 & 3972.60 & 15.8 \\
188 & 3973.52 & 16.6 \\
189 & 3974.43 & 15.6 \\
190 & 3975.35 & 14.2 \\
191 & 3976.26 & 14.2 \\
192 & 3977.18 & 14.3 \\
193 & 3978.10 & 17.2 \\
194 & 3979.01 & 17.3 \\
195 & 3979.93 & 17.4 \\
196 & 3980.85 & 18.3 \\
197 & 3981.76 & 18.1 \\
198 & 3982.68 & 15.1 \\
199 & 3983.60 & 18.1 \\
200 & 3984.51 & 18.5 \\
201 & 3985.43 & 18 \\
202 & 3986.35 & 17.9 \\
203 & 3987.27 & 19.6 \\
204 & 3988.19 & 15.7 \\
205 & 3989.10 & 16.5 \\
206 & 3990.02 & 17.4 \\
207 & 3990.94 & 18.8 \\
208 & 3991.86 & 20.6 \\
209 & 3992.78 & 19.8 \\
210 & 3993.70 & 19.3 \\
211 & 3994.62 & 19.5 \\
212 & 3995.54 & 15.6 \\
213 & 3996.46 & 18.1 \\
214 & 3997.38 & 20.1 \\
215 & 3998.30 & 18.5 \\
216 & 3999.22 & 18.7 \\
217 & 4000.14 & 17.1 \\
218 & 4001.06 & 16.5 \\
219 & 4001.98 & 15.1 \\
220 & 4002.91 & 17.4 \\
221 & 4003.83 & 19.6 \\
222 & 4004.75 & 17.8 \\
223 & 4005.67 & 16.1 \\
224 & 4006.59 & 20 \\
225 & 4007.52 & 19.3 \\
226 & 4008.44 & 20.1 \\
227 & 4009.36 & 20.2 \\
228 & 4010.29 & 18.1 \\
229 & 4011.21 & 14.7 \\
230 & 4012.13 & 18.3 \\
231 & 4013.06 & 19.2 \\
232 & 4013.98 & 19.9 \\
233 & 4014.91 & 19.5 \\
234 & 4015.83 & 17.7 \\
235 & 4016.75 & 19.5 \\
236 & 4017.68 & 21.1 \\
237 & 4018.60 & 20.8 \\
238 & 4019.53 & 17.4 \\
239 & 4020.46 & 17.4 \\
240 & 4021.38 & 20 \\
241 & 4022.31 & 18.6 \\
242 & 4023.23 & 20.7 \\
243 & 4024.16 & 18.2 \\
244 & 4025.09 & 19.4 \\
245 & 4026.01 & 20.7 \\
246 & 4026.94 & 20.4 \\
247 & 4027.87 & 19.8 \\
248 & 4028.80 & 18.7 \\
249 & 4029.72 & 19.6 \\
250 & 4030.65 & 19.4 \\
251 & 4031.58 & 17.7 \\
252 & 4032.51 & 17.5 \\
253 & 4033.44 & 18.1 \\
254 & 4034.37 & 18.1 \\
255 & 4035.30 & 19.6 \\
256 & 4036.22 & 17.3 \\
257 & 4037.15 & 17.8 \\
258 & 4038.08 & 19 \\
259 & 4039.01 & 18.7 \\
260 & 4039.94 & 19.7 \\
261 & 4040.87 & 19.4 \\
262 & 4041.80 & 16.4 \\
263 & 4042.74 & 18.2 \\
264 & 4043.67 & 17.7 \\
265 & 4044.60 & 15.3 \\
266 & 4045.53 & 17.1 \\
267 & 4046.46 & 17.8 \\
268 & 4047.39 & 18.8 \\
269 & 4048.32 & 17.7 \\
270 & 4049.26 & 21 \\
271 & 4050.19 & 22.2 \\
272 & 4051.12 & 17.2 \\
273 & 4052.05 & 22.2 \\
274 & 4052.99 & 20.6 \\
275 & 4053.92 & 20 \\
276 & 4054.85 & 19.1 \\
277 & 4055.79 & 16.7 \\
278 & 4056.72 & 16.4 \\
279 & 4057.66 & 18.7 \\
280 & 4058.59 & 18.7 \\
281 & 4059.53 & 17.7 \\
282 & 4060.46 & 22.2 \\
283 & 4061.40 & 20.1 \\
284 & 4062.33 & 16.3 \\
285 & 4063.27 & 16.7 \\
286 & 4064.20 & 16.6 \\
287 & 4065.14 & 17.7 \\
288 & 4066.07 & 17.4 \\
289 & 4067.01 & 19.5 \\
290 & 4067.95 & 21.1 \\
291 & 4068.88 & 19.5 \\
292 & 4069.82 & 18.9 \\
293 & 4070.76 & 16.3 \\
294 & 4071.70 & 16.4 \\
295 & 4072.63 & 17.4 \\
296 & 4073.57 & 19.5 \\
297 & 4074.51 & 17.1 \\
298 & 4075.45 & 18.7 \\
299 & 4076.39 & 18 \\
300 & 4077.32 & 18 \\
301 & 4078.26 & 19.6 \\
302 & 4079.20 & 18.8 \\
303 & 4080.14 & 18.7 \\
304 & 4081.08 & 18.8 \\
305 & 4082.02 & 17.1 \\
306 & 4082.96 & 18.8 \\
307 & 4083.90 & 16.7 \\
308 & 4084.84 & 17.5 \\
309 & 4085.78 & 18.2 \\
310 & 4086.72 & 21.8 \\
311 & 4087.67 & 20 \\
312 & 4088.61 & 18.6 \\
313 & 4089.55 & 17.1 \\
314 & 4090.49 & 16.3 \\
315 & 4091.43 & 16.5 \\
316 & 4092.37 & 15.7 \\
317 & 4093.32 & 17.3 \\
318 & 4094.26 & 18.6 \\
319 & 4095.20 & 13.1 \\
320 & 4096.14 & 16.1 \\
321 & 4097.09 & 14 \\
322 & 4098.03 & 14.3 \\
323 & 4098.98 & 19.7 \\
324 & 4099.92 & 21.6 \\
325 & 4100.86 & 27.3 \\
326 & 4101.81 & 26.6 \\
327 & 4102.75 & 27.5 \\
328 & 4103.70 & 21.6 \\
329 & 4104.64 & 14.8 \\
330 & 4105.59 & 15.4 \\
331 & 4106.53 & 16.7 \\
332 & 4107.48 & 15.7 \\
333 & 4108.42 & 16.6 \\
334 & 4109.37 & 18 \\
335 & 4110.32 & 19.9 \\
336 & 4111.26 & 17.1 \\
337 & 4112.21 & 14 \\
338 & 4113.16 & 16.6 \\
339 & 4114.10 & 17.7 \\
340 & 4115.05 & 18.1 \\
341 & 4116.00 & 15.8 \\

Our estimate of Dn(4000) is 1.25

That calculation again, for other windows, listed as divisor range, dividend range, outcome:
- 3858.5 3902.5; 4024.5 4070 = 1.26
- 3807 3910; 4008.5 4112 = 1.33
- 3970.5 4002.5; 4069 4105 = 1.13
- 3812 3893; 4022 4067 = 1.36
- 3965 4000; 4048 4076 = 1.16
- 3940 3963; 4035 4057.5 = 1.23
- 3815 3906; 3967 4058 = 1.28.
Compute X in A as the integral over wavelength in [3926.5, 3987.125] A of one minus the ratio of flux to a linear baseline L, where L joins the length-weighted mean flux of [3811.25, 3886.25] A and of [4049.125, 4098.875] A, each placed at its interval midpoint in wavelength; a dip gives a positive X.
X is 5.9 A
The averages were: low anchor 15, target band 14.9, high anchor 18.1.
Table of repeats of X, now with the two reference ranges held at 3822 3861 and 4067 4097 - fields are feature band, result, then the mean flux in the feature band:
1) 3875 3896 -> -0.6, 15.5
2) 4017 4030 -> -1.8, 19.5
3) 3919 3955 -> 2.2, 14.8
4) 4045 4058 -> -1.1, 18.9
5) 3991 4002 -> -1.1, 18.4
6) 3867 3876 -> -1.7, 17.6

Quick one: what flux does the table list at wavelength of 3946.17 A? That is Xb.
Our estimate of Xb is 16.4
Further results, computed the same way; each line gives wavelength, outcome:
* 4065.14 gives 17.7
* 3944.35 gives 16.7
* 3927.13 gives 15.9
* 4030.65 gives 19.4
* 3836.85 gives 10.1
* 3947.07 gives 16.1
